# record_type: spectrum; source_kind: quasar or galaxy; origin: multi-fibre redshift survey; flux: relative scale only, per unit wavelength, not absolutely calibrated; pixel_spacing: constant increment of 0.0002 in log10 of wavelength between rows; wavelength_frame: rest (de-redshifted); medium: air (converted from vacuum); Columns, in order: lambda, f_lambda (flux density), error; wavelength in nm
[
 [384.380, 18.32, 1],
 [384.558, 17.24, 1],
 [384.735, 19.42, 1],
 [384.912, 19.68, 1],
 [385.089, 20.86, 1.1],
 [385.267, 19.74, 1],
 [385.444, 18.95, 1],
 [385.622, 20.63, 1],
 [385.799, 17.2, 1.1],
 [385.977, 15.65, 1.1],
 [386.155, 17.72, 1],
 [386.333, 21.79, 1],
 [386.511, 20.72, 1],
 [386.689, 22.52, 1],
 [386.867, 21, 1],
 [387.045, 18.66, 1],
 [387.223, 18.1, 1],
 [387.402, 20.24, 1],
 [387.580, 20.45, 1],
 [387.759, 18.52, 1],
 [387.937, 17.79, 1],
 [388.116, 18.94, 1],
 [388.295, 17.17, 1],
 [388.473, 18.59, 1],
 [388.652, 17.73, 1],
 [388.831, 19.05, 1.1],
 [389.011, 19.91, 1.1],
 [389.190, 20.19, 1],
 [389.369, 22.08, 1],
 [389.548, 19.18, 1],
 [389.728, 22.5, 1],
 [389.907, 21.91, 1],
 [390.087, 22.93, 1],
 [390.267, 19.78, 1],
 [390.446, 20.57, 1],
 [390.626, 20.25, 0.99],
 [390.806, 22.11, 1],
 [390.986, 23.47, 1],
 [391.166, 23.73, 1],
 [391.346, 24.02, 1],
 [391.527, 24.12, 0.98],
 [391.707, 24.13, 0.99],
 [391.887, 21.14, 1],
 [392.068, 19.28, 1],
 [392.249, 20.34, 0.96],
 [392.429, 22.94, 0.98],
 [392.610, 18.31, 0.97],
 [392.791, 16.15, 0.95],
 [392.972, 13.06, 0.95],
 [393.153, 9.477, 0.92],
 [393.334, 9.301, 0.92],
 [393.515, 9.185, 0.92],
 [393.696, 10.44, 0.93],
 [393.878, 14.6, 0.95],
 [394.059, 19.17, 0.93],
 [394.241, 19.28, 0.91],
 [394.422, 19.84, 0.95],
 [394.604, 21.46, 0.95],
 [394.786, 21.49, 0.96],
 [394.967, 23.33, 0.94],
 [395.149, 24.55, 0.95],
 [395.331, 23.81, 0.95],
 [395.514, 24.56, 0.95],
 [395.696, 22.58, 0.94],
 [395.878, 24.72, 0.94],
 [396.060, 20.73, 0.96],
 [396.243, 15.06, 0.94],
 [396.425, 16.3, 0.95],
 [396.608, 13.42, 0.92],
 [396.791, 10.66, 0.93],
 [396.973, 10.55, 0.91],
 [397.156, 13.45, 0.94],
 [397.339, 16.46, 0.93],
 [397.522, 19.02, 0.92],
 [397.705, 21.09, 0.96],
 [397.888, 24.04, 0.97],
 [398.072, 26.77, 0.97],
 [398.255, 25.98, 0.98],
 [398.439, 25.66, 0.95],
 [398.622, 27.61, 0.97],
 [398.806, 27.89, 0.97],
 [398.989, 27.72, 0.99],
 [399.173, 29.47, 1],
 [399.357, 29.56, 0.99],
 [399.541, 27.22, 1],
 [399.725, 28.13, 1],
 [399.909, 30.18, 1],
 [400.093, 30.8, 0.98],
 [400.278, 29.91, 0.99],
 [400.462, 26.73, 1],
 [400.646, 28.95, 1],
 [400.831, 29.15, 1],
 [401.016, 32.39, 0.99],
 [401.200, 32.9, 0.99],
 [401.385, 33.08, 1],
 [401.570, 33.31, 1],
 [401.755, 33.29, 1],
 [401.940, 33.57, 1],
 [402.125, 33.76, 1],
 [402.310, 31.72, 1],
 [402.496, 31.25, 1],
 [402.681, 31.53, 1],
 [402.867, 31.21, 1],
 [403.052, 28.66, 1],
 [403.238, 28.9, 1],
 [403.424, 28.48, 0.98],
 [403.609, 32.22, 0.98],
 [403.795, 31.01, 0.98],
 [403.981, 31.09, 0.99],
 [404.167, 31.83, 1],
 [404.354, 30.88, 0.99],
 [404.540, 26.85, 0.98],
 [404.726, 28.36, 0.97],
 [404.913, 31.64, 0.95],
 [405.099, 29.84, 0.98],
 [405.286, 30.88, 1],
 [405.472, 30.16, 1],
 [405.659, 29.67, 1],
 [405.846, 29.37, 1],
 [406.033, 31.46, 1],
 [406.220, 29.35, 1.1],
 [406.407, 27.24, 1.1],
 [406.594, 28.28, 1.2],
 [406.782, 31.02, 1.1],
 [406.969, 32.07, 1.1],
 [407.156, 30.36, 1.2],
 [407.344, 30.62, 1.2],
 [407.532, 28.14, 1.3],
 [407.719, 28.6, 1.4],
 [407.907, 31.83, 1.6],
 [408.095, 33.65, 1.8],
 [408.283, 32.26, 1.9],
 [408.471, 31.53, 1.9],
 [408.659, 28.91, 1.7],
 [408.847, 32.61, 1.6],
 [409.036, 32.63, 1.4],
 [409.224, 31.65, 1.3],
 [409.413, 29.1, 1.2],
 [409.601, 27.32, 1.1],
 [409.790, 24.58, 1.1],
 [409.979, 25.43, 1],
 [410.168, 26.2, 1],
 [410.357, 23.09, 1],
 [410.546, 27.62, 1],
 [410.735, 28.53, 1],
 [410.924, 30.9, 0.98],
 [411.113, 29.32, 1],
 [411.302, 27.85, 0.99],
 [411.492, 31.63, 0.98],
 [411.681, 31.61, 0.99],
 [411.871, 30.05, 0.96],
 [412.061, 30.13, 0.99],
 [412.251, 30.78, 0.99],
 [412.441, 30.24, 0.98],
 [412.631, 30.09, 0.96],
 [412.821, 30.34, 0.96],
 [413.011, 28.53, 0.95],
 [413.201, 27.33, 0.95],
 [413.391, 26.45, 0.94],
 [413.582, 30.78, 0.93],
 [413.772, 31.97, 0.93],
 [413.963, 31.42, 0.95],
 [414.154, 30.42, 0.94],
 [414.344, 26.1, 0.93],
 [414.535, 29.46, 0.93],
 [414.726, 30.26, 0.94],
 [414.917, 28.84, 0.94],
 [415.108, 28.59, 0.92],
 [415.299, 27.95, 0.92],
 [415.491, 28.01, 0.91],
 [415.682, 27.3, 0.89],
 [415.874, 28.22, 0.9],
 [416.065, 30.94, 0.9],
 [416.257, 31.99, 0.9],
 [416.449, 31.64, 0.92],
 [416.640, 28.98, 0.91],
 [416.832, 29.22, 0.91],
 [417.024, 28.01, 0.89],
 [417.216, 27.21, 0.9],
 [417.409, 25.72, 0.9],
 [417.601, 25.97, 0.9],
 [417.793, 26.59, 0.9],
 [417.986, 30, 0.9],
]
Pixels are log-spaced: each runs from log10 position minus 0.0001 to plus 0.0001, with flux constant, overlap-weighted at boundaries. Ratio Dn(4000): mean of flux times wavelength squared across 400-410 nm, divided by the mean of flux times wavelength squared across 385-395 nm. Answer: 1.70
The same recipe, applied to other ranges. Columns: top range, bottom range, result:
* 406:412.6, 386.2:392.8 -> 1.59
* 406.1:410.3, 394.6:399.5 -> 1.43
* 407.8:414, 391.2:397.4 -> 1.76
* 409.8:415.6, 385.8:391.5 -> 1.61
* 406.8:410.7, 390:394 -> 1.72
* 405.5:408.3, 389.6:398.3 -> 1.66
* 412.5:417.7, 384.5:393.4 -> 1.68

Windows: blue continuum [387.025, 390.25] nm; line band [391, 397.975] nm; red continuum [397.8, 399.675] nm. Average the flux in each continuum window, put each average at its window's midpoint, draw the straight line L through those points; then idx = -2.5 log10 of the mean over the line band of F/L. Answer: 0.27 mag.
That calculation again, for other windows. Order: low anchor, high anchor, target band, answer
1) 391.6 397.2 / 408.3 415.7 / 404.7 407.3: -0.19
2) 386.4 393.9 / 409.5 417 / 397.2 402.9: -0.21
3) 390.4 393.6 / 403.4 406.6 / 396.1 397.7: 0.48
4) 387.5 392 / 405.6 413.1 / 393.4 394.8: 0.35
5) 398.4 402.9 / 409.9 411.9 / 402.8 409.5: -0.04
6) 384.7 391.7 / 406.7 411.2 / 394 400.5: 0.07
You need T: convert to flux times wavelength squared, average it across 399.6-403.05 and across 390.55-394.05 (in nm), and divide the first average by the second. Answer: 1.8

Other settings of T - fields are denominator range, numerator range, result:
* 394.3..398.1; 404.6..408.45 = 1.63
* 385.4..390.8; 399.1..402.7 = 1.67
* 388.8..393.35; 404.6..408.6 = 1.62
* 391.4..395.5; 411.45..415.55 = 1.76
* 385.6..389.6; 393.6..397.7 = 1.00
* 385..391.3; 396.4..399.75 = 1.16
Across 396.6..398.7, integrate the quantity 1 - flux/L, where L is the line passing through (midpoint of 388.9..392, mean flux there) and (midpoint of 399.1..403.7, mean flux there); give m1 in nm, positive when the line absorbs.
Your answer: 0.61 nm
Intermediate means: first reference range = 21.8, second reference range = 30.7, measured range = 19.8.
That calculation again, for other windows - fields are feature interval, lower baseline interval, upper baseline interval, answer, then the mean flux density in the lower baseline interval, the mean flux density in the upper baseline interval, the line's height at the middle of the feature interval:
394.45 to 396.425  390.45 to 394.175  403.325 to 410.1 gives -0.10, 18.3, 30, 20.8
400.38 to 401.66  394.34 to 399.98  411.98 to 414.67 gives -0.37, 22.4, 29.6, 24.1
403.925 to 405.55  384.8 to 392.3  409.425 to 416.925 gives -0.26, 20.3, 29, 26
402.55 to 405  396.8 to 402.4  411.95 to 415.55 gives -0.21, 27.1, 29.4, 27.8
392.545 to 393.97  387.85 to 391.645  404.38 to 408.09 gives 0.64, 20.8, 29.9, 22.7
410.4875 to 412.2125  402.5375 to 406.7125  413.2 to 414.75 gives -0.01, 30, 29.4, 29.6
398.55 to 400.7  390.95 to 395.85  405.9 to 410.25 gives -0.44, 19.4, 29.8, 23.8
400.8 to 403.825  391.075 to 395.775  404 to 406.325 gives -0.47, 19.2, 30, 27.4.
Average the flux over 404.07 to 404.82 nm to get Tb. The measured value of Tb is 29.5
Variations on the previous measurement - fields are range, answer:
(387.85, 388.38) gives 18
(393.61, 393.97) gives 12.6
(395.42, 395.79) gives 23.6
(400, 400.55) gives 29.2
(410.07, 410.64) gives 25.6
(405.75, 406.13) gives 30.4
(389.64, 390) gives 22.2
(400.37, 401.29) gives 30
